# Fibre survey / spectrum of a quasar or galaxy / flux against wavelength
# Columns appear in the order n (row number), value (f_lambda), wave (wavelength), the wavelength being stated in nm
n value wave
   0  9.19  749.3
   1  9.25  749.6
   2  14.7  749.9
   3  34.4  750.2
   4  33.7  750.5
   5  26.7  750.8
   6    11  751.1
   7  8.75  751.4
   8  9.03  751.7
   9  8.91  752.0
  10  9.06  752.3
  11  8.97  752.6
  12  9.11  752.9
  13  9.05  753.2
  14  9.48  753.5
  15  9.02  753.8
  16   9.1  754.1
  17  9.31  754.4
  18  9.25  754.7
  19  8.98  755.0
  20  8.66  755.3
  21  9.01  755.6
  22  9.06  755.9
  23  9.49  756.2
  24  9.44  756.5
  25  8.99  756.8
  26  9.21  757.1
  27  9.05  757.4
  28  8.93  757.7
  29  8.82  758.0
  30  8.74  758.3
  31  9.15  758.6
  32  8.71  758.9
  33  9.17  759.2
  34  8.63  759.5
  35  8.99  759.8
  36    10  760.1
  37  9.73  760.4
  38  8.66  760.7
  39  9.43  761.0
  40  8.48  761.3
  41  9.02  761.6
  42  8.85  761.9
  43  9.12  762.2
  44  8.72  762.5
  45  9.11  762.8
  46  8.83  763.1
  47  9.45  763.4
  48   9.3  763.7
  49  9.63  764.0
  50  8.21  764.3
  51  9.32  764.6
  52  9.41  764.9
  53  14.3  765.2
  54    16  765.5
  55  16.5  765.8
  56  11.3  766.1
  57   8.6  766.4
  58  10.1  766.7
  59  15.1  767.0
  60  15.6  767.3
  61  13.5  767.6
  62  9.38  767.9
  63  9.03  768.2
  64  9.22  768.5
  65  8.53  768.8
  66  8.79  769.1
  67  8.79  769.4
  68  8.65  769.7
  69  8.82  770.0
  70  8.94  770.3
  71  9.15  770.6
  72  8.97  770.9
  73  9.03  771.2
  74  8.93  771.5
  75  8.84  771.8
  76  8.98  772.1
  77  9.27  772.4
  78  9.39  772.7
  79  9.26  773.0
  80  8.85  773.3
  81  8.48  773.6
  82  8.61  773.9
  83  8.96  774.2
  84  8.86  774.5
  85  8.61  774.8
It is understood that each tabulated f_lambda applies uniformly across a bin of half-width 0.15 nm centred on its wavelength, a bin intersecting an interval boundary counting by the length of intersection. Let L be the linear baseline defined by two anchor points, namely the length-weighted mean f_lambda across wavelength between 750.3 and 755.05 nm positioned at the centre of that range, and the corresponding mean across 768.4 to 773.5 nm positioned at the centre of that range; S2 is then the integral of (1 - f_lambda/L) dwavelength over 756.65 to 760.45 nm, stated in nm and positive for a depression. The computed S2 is 0.697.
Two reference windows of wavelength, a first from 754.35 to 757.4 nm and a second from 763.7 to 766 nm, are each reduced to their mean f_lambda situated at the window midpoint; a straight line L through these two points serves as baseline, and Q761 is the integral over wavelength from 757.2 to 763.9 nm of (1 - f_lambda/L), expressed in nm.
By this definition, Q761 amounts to 0.90 nm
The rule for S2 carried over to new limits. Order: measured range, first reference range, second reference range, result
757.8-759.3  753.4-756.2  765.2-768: 0.21 nm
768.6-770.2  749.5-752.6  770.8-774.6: 0.21 nm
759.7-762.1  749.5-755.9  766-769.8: 0.49 nm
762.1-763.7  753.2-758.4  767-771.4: 0.08 nm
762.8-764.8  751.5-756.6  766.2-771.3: 0.12 nm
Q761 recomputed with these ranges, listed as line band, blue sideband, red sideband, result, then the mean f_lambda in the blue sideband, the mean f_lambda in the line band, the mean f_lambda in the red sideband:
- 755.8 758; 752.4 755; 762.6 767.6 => 0.14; 9.15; 9.15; 11.3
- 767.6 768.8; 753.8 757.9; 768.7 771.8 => -0.10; 9.11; 9.66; 8.86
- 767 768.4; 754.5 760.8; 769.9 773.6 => -0.48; 9.08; 12.1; 9.02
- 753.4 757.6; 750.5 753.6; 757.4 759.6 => 0.50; 12.1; 9.14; 8.9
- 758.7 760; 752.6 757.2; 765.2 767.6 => 0.22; 9.14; 8.93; 13.4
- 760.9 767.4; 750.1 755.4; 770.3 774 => -0.10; 12.8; 10.6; 8.98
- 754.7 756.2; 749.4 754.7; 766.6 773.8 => 0.43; 13.3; 9.02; 9.72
